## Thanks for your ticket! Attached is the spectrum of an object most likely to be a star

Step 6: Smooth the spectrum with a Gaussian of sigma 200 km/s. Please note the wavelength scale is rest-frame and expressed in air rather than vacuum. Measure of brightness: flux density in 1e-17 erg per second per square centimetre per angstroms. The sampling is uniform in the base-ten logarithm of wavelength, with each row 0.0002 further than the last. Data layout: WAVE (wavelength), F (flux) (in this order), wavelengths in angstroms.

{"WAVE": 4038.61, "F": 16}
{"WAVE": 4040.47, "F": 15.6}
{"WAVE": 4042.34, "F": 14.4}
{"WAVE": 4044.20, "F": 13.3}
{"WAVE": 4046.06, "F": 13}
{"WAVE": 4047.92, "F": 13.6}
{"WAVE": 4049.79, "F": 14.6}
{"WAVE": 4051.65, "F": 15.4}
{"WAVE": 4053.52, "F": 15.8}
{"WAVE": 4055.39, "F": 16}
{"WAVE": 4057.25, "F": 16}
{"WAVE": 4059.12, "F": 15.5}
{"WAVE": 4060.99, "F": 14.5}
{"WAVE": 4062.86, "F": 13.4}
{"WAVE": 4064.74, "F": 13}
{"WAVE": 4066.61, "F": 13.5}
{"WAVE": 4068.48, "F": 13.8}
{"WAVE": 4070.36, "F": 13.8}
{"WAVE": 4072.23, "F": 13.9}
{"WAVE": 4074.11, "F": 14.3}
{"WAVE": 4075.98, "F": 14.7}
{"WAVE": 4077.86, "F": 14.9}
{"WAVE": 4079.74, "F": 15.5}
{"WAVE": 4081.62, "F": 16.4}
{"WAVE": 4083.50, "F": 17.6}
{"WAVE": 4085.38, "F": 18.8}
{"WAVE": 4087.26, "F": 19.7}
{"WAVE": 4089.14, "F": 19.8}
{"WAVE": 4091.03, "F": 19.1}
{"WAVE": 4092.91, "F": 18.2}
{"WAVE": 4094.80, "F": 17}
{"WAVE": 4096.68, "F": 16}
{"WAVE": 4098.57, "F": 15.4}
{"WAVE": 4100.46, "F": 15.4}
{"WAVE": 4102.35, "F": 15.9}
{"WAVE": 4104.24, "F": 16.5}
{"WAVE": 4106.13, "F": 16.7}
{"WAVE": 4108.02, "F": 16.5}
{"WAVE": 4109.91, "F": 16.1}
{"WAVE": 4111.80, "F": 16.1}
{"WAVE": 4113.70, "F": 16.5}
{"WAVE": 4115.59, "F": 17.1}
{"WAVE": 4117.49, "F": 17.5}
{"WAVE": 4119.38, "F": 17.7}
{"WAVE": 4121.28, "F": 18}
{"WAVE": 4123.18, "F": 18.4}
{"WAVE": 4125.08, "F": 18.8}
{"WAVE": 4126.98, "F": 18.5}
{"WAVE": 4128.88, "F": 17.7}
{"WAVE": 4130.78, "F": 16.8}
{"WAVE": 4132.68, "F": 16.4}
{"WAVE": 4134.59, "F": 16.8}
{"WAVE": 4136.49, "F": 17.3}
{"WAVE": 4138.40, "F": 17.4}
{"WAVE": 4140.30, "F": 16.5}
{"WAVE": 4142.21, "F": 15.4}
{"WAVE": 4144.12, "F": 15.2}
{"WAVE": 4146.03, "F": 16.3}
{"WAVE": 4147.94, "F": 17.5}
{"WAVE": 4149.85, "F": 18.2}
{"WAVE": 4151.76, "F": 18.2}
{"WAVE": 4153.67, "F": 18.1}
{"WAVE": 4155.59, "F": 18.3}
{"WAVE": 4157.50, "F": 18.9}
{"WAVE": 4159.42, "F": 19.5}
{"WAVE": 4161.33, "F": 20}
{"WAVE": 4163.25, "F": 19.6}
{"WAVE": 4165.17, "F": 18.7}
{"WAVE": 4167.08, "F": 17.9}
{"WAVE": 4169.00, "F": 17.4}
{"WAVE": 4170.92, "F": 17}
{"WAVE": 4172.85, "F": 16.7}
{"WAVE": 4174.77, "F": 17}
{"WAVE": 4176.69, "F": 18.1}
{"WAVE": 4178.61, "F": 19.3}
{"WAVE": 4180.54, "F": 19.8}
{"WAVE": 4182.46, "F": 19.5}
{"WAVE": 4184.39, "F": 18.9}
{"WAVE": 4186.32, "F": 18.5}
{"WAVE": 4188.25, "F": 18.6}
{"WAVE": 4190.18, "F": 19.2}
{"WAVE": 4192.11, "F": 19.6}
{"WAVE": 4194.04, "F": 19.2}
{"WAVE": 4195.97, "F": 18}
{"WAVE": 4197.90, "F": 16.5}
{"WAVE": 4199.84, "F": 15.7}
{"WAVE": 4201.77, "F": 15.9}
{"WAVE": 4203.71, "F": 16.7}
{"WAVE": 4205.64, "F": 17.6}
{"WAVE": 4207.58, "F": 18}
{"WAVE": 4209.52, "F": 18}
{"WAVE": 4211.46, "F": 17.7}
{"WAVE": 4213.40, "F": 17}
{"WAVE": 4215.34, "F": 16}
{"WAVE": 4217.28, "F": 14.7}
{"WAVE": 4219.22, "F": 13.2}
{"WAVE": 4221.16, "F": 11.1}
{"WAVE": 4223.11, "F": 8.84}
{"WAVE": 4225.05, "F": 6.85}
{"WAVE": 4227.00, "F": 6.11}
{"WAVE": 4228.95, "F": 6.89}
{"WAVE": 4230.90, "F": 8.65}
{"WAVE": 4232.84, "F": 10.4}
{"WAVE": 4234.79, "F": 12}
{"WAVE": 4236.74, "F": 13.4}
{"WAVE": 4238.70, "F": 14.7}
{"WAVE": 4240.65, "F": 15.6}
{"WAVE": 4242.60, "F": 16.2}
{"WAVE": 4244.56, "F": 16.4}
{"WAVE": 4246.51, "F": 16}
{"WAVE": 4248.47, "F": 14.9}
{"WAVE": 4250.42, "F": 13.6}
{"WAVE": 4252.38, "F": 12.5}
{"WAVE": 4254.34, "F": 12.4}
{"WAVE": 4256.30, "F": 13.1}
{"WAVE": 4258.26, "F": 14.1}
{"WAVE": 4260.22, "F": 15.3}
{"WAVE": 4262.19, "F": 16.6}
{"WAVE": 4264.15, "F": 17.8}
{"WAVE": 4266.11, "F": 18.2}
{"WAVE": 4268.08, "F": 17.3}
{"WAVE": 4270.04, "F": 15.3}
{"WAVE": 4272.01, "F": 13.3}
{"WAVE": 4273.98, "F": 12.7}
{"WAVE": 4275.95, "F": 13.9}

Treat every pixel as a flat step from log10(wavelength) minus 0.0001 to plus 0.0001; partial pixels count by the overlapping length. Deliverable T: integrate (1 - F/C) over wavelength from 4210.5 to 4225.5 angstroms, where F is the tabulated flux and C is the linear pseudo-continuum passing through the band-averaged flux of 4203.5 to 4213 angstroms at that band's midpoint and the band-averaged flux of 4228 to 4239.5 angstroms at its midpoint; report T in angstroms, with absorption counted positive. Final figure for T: 1.9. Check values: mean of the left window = 17.6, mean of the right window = 11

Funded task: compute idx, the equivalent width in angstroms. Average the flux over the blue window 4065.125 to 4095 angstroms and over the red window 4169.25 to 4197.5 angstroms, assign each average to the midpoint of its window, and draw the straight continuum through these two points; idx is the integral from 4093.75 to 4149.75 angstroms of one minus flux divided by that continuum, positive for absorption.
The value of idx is 1.0 angstroms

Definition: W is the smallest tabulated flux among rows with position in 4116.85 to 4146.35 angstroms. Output 15.2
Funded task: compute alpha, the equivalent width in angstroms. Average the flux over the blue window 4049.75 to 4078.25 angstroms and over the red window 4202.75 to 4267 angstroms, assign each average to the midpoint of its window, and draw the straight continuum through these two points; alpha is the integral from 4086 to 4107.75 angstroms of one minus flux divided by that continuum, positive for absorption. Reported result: -4.2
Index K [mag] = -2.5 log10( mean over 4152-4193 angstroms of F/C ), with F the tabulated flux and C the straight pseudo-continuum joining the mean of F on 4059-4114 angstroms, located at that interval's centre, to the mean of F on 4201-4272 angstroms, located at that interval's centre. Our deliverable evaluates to -0.24 mag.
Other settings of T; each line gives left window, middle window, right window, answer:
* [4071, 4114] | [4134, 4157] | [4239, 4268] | -1.5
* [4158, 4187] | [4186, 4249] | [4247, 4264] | 6.0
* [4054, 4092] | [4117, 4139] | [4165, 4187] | -0.7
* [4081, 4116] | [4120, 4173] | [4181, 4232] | -4.6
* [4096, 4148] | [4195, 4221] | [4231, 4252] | -2.7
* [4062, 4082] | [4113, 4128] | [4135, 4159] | -1.5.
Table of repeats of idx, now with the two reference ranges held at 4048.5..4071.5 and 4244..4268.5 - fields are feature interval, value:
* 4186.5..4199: -2.92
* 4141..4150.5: -1.04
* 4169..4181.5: -2.51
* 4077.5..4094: -3.61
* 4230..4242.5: 1.97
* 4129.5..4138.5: -1.29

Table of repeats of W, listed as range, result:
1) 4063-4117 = 13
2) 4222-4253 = 6.11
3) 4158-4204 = 15.7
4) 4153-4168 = 17.9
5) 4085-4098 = 16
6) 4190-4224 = 8.84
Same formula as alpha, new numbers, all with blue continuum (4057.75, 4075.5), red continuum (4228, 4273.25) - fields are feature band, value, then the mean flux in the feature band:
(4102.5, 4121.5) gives -3.70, 16.8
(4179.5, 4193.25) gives -4.95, 19.1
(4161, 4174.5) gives -3.80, 18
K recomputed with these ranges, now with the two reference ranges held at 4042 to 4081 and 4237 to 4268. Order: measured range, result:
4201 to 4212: -0.16 mag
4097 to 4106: -0.09 mag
